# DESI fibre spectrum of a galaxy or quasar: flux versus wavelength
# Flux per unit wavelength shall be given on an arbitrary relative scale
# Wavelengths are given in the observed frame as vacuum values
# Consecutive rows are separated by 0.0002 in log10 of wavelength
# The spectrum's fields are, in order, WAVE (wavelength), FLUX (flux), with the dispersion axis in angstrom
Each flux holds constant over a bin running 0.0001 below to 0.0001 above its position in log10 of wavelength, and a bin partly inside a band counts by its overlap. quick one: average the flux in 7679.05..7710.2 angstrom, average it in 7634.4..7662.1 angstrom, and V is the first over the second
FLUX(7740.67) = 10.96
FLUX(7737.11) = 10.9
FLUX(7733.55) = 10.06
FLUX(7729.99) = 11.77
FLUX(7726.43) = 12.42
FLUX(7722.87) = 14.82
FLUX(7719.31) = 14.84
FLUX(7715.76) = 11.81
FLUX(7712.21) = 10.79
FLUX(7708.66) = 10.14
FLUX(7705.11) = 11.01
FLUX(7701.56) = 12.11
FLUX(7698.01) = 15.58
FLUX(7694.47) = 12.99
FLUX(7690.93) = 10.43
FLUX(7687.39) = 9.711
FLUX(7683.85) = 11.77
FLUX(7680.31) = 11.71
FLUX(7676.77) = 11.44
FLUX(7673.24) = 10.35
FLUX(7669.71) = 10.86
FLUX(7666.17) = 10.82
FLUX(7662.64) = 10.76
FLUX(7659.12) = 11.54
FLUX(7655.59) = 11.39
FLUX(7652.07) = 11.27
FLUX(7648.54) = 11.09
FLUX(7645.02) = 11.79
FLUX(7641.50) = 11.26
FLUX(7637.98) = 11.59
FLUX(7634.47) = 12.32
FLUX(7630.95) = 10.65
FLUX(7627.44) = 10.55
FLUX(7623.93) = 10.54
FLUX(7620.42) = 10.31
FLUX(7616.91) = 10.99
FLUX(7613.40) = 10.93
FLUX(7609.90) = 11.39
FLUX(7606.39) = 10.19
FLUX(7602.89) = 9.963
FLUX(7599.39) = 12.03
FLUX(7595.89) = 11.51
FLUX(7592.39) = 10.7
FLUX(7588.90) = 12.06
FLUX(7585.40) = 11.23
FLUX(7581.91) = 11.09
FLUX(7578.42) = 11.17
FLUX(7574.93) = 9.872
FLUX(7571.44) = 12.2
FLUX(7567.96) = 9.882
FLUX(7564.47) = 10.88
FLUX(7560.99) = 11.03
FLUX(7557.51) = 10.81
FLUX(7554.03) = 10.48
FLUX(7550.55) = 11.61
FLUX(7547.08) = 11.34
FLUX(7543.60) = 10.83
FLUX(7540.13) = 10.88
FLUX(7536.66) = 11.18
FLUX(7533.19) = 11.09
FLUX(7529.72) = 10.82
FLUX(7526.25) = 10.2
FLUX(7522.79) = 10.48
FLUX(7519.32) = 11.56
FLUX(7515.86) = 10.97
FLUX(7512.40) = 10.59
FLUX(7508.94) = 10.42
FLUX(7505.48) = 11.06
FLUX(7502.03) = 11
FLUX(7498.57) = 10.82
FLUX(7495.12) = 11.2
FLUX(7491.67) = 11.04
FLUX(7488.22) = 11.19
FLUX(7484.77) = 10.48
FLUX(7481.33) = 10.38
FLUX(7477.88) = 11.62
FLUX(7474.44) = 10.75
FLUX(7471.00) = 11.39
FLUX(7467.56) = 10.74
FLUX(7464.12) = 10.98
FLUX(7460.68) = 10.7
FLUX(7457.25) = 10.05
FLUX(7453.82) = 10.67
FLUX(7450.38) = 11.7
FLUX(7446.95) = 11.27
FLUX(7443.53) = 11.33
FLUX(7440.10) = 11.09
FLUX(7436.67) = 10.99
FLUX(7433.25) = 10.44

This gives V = 1.02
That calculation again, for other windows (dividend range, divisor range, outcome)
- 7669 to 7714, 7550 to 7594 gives 1.04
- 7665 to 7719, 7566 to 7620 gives 1.05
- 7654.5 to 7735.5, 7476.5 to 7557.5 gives 1.07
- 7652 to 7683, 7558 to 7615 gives 1.01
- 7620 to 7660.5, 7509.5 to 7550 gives 1.03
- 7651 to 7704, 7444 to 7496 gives 1.05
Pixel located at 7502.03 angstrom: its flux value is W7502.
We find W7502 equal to 11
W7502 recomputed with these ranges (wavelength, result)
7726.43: 12.42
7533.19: 11.09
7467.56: 10.74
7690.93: 10.43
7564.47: 10.88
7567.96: 9.882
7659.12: 11.54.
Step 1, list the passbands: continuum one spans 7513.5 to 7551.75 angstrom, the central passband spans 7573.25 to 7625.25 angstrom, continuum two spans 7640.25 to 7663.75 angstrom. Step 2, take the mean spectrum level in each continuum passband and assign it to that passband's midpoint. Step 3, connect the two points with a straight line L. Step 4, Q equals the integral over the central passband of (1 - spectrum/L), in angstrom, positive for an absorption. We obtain 1.1 angstrom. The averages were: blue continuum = 11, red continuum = 11.3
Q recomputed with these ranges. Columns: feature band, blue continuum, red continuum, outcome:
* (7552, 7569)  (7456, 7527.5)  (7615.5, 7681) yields 0.5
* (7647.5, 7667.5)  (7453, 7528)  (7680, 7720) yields 0.8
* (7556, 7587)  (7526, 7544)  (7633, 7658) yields 0.5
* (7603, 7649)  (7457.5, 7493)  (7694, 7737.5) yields 2.9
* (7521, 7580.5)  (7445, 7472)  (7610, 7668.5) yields 0.8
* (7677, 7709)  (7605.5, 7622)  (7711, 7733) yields 1.0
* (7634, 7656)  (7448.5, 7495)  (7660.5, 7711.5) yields -0.4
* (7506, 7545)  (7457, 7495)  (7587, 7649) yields 0.5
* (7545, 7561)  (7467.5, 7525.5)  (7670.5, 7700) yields 0.2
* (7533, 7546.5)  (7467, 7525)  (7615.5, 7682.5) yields 0.0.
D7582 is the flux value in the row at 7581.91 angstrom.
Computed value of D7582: 11.09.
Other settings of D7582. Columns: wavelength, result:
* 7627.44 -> 10.55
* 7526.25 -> 10.2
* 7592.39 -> 10.7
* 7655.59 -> 11.39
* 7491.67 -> 11.04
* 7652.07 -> 11.27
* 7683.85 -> 11.77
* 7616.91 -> 10.99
